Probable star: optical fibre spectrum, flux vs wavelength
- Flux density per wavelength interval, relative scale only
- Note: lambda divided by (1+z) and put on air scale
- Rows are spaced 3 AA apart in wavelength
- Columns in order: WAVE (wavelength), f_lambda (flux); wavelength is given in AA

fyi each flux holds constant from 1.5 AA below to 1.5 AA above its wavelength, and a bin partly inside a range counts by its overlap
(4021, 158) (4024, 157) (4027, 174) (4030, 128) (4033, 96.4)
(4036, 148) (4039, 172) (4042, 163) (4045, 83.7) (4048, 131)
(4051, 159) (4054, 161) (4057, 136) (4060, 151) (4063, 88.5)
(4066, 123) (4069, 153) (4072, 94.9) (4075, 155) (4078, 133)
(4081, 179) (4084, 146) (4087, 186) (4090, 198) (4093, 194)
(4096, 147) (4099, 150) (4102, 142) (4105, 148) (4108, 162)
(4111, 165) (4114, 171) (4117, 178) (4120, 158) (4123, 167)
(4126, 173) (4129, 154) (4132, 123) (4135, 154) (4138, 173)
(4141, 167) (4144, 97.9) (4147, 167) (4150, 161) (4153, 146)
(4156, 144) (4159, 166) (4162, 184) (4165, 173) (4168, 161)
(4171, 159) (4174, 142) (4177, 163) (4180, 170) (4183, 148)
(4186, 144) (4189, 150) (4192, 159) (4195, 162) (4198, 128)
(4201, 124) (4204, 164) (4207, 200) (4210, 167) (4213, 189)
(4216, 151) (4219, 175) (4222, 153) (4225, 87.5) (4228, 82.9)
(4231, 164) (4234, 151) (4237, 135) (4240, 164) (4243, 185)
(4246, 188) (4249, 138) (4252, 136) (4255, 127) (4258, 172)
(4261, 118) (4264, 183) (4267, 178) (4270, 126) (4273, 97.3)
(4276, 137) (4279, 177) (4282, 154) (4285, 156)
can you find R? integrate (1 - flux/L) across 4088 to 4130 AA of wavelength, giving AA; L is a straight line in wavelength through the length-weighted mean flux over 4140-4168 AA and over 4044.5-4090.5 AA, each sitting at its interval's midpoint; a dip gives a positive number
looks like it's -4.6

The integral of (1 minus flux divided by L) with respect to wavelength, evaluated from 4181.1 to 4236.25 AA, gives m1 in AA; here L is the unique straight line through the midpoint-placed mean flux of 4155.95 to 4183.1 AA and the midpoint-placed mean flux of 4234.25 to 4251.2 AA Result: 3.9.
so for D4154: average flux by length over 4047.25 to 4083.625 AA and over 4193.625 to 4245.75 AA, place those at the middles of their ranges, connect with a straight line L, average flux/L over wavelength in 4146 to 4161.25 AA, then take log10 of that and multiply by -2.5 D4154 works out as -0.08 mag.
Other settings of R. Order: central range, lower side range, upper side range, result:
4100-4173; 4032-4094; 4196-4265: -4.9 AA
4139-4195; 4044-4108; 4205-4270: -2.0 AA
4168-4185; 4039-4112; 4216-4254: -1.1 AA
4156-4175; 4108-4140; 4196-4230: -1.0 AA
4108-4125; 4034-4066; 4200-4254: -2.8 AA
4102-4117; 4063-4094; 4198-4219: -0.6 AA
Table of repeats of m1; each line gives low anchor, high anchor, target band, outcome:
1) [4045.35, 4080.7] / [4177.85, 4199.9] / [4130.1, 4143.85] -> -0.4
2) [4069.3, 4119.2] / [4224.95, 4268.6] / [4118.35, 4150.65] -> 0.5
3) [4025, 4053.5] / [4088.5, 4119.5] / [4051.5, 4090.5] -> 1.9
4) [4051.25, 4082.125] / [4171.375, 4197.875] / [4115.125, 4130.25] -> -2.2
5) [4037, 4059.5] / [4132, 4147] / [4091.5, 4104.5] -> -1.0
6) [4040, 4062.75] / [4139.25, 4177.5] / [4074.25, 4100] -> -3.8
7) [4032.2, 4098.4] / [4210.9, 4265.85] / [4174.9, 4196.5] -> -1.0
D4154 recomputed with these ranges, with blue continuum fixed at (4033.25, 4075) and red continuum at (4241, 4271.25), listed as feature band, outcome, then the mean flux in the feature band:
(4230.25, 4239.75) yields 0.02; 151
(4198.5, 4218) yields -0.09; 164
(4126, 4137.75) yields -0.06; 151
